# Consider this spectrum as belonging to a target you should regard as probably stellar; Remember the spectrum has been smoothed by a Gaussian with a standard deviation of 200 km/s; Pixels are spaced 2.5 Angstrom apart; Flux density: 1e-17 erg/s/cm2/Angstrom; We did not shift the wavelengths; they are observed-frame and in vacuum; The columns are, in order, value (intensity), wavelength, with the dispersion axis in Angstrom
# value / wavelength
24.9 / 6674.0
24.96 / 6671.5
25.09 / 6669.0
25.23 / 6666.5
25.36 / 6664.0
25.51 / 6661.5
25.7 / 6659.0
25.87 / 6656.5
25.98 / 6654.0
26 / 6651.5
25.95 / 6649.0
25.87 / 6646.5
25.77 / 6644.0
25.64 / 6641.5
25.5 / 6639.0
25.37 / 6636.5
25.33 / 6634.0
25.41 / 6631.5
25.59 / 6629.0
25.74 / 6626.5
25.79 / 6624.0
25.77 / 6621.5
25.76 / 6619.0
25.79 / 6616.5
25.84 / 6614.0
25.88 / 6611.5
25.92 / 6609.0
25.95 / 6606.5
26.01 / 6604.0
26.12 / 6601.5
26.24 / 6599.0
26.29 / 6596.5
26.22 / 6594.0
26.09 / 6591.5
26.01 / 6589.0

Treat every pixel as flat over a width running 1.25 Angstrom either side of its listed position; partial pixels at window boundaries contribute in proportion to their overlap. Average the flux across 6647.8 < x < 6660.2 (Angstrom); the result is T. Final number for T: 25.9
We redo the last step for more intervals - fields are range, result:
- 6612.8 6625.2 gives 25.8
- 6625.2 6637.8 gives 25.5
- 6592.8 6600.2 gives 26.3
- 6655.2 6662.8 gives 25.7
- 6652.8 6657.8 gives 25.9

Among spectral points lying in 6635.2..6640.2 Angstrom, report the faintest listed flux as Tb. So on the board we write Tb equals 25.37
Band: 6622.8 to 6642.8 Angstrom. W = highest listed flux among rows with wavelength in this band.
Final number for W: 25.79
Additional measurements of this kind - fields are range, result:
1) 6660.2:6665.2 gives 25.51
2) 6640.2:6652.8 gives 26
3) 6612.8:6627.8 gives 25.84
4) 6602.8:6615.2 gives 26.01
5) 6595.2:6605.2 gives 26.29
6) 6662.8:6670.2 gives 25.36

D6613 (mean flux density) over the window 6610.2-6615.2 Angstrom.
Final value 25.9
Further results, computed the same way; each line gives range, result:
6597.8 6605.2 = 26.1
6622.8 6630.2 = 25.7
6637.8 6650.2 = 25.7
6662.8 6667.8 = 25.3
